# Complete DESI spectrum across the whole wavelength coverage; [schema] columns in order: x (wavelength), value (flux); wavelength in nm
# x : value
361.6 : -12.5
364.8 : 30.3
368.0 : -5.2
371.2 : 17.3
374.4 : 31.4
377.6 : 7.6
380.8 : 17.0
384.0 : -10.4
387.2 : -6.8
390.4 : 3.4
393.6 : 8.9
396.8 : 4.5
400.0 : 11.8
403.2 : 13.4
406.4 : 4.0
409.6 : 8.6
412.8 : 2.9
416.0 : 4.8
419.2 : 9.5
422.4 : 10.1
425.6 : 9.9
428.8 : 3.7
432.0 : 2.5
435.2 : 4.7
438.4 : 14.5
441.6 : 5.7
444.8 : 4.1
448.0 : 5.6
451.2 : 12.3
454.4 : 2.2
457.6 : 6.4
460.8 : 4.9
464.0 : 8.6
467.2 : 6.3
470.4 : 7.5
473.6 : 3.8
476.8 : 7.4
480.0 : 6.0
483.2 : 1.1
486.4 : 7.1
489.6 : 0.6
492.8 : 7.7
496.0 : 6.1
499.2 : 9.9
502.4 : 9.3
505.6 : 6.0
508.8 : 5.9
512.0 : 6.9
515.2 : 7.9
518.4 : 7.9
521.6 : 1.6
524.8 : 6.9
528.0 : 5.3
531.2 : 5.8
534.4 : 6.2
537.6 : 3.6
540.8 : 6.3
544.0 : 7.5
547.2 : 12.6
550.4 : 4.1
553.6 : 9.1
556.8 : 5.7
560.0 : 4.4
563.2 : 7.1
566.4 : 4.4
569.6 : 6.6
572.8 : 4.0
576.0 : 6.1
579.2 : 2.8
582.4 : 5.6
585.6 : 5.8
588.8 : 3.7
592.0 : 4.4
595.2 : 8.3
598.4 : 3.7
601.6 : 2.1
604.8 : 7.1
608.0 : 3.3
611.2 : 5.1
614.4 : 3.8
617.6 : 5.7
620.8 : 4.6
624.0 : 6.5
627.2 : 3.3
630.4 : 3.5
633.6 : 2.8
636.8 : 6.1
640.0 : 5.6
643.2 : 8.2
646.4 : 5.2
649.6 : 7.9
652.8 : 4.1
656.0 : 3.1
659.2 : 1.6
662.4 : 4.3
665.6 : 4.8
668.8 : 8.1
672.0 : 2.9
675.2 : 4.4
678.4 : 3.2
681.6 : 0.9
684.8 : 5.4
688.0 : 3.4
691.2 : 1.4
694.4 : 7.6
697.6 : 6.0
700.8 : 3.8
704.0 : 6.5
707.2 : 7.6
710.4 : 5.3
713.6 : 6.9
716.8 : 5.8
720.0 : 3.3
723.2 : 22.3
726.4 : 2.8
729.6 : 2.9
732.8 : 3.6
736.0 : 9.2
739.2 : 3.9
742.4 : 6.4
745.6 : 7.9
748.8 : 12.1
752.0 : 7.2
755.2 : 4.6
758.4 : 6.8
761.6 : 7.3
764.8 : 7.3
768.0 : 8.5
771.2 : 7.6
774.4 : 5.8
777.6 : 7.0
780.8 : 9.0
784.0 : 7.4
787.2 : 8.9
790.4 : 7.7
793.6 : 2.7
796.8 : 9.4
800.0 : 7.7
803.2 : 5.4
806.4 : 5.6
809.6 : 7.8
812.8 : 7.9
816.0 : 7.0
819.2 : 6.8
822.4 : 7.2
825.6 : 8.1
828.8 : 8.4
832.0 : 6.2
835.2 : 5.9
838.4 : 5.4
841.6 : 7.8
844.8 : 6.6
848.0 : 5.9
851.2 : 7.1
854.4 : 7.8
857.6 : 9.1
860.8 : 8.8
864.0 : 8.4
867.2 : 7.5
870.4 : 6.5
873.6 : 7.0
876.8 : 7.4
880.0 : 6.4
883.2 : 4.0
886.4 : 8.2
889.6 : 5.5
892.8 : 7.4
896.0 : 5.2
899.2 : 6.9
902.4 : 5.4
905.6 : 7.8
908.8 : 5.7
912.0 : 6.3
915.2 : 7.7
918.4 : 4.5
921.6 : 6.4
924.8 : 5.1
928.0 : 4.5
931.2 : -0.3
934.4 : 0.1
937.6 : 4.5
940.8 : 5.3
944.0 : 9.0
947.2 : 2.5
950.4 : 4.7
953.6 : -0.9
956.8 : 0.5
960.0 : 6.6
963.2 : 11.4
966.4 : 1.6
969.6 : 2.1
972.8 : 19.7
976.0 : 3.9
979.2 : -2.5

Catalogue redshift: 0.942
